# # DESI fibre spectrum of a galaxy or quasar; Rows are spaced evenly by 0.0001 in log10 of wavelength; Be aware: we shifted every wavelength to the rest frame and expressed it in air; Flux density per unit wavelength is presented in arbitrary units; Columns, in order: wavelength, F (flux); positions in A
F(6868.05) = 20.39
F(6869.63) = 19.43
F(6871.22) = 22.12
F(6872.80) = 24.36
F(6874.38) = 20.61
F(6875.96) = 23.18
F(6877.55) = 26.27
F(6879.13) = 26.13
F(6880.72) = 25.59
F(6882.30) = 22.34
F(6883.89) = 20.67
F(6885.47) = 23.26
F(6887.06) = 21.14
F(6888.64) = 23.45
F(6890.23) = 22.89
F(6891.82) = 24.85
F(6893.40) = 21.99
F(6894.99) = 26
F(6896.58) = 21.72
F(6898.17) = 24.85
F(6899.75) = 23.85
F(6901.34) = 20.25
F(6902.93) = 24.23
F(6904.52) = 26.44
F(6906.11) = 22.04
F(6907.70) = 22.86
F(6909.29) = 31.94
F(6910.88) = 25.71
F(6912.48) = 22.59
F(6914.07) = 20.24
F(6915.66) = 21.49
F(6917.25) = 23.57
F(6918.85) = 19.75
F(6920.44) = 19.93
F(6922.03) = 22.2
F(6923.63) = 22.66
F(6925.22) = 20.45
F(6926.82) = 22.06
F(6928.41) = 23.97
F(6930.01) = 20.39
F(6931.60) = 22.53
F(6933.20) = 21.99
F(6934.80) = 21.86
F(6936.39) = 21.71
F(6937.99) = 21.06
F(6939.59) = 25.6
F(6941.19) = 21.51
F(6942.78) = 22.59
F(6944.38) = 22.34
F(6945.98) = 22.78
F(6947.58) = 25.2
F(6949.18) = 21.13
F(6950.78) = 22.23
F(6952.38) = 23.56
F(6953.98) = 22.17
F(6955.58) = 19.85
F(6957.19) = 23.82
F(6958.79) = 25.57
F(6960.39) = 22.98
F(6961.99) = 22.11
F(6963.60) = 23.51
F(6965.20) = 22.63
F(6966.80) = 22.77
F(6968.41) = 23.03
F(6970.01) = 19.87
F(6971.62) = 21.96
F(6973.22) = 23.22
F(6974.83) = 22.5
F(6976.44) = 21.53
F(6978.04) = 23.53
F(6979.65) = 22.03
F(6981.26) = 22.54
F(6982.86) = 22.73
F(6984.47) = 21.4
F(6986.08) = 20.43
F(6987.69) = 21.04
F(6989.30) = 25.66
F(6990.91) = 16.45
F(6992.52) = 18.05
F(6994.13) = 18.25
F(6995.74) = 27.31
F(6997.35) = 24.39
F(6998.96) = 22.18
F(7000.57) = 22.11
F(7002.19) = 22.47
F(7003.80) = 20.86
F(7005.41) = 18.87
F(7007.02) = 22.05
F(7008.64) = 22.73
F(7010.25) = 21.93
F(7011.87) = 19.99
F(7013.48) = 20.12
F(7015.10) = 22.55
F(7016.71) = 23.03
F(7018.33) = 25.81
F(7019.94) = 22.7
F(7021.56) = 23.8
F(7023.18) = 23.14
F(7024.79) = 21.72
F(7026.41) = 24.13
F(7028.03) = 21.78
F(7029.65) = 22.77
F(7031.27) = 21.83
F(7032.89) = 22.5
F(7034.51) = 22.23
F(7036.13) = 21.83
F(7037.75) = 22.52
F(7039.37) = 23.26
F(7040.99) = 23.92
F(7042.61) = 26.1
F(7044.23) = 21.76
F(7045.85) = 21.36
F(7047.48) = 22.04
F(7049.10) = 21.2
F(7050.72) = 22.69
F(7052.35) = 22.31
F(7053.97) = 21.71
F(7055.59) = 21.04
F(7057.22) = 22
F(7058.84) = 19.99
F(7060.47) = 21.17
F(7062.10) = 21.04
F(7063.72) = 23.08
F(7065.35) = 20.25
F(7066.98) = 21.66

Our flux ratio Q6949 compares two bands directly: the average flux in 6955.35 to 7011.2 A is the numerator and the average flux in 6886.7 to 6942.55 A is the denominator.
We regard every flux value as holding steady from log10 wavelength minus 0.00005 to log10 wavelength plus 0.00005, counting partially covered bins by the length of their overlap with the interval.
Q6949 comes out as 1.0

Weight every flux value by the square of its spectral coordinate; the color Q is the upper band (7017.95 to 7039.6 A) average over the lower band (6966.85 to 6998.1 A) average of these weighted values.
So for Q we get 1.05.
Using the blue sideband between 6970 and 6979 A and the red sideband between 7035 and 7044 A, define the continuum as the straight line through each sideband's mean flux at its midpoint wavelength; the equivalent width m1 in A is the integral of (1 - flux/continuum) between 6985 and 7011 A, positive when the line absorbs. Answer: 1.3 A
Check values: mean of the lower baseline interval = 22.3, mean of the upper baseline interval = 23.4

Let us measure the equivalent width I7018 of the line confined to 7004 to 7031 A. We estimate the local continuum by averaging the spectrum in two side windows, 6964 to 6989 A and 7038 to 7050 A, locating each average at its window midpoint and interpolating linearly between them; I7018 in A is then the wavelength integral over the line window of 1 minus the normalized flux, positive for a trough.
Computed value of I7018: 0.3 A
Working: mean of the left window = 22.2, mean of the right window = 22.8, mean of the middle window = 22.3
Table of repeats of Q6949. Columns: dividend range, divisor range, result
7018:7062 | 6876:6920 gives 0.95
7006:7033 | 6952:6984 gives 1.00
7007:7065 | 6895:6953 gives 0.98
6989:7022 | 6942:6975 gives 0.97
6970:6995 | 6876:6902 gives 0.91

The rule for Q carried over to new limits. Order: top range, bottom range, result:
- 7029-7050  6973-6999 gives 1.05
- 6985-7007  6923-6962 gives 0.97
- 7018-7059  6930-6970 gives 1.02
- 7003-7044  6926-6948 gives 1.02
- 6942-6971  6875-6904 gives 0.98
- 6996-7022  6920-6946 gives 1.03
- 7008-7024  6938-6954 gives 1.01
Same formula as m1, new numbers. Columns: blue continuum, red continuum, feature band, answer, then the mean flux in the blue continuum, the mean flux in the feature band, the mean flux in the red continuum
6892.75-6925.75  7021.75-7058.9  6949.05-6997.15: 1.27 A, 23.1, 22.2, 22.4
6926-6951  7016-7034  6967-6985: 0.35 A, 22.4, 22.2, 23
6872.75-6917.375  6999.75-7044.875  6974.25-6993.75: 1.19 A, 23.6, 21.4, 22.5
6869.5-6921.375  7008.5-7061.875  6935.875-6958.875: 0.24 A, 23.2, 22.7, 22.3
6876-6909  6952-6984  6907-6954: 1.03 A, 23.7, 22.6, 22.6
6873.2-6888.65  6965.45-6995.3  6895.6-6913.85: -0.99 A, 23.3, 24.1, 21.6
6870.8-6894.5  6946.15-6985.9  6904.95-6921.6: -0.02 A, 23.3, 23.1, 22.5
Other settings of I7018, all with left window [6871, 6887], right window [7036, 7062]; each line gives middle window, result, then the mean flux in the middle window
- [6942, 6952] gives 0.1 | 22.7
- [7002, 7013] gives 0.6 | 21.2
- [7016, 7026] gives -0.5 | 23.4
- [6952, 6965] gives -0.1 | 22.9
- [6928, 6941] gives 0.4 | 22.3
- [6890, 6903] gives -0.1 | 23.4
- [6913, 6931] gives 1.2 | 21.6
